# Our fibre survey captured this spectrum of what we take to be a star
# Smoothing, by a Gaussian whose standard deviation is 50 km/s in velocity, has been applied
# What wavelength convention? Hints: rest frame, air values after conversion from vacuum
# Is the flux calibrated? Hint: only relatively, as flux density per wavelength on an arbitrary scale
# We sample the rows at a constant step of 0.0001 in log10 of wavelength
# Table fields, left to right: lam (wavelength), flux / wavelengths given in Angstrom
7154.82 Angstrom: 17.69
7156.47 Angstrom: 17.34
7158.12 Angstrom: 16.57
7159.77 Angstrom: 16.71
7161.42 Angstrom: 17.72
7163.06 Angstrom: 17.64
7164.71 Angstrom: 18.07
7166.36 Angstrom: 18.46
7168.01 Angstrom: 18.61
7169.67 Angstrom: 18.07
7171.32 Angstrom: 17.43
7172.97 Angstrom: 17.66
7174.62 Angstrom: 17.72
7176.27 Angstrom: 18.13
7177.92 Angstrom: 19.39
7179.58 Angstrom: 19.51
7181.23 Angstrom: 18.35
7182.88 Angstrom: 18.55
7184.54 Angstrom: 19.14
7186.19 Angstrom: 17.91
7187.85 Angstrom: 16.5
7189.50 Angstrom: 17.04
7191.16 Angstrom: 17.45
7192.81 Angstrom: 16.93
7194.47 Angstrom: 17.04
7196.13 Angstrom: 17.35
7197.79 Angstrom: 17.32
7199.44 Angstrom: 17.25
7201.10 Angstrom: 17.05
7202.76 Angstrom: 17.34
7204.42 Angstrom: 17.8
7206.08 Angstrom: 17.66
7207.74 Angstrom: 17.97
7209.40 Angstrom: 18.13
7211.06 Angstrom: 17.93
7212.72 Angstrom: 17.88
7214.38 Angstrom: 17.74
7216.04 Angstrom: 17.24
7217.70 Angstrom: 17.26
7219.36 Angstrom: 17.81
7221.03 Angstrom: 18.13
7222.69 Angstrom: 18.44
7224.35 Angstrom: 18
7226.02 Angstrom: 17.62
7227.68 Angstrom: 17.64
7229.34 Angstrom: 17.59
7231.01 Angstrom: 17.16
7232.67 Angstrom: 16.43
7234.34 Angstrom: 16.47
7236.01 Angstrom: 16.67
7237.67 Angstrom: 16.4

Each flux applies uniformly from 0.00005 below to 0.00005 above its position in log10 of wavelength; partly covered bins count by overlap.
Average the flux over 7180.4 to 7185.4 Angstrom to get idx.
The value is 18.7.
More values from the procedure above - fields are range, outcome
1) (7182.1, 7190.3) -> 17.8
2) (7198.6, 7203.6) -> 17.2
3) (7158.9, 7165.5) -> 17.5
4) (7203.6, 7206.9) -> 17.7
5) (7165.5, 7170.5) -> 18.3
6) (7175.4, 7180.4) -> 19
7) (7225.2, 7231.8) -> 17.5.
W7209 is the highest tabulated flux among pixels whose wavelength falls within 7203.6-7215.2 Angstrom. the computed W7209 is 18.13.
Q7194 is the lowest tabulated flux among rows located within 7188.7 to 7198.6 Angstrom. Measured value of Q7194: 16.93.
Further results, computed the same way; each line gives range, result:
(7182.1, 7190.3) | 16.5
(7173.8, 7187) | 17.72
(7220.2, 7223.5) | 18.13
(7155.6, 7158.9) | 16.57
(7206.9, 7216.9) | 17.24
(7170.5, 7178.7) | 17.43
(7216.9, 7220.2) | 17.26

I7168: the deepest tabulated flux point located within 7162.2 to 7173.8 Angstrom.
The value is 17.43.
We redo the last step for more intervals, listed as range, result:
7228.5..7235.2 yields 16.43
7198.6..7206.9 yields 17.05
